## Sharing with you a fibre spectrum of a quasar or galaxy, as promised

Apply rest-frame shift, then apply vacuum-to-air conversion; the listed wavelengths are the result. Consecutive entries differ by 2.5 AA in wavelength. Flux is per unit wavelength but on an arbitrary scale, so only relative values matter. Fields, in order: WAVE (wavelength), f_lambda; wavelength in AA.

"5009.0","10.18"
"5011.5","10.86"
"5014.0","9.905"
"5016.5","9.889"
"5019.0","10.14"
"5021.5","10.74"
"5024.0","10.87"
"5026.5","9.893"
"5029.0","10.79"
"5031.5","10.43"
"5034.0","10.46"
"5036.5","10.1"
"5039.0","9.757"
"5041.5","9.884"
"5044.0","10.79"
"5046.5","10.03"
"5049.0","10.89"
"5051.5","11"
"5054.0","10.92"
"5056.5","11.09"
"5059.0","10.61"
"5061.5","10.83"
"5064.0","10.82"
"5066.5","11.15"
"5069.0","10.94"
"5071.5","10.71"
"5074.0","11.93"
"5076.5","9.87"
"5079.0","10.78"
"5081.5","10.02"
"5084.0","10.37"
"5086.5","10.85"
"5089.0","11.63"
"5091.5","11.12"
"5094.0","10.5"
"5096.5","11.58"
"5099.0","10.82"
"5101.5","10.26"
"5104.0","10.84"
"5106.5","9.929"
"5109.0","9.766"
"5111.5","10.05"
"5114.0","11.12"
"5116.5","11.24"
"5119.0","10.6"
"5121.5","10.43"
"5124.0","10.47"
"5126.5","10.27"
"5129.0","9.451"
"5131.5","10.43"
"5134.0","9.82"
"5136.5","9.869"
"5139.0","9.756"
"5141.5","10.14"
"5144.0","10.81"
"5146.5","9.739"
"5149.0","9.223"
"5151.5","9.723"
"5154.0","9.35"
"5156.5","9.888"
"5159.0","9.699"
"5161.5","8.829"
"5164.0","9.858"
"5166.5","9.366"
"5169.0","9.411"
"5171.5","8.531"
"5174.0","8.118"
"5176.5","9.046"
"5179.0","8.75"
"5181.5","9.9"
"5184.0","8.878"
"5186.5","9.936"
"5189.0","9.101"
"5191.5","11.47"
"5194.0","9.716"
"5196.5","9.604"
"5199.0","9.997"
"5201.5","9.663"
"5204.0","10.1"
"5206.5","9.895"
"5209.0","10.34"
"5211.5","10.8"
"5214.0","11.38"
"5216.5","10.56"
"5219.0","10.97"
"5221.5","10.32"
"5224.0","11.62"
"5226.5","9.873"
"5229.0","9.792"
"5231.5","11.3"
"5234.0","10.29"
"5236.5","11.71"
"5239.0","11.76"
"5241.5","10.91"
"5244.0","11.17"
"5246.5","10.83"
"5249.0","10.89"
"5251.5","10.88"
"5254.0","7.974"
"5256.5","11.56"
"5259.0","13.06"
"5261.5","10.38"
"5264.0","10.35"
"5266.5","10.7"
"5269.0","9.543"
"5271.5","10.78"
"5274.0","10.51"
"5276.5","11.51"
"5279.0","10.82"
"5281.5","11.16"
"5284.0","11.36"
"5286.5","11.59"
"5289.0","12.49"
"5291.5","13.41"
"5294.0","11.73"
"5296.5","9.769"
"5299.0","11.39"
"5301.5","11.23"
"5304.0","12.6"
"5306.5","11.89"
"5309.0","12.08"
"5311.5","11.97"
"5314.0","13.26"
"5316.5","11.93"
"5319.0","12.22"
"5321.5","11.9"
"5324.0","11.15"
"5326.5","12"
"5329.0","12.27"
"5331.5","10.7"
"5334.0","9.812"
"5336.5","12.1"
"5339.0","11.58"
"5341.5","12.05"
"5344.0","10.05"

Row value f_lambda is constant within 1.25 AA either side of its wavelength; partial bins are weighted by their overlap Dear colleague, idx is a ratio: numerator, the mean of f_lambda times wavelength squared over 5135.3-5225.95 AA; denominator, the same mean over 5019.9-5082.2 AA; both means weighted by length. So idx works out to 0.98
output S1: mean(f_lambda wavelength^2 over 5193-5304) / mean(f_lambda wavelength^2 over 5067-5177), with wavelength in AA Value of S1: 1.1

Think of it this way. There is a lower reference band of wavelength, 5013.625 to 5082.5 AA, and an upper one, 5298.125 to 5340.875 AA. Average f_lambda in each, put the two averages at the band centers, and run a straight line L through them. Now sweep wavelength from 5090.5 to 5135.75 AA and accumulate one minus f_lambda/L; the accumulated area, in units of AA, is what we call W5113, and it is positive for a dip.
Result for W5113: 1.6 AA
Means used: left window 10.6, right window 11.8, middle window 10.5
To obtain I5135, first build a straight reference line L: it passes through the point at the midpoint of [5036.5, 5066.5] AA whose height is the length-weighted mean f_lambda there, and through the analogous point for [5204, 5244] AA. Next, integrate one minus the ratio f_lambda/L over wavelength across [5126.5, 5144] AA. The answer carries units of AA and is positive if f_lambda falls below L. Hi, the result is 1.11 AA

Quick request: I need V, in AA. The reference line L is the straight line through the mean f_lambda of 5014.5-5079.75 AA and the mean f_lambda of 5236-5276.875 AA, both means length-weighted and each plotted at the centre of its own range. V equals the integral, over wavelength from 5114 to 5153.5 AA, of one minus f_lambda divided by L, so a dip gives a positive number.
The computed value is 1.97 AA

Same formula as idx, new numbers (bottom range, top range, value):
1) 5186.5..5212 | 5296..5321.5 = 1.24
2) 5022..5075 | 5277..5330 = 1.22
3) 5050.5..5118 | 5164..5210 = 0.92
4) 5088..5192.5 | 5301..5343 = 1.27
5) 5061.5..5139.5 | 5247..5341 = 1.16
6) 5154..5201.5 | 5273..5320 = 1.30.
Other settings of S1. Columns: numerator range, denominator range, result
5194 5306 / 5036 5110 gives 1.09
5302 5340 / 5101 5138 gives 1.24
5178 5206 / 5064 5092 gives 0.94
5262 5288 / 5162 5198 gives 1.20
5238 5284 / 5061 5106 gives 1.07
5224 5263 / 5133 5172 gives 1.16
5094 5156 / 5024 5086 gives 0.99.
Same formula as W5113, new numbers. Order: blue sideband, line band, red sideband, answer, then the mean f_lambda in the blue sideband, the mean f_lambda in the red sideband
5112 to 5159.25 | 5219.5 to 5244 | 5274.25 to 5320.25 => 0.53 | 10.1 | 11.8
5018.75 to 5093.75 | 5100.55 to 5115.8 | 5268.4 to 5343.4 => 0.68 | 10.7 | 11.6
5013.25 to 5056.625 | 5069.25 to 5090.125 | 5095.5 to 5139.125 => -0.76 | 10.4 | 10.4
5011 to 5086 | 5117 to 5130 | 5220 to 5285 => 0.40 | 10.5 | 10.8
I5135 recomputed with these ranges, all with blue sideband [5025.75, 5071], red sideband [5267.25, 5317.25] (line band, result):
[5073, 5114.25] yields 0.4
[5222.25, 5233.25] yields 0.7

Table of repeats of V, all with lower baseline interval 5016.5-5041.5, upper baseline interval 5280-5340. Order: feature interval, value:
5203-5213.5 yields 0.8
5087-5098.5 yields -0.6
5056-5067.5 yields -0.4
